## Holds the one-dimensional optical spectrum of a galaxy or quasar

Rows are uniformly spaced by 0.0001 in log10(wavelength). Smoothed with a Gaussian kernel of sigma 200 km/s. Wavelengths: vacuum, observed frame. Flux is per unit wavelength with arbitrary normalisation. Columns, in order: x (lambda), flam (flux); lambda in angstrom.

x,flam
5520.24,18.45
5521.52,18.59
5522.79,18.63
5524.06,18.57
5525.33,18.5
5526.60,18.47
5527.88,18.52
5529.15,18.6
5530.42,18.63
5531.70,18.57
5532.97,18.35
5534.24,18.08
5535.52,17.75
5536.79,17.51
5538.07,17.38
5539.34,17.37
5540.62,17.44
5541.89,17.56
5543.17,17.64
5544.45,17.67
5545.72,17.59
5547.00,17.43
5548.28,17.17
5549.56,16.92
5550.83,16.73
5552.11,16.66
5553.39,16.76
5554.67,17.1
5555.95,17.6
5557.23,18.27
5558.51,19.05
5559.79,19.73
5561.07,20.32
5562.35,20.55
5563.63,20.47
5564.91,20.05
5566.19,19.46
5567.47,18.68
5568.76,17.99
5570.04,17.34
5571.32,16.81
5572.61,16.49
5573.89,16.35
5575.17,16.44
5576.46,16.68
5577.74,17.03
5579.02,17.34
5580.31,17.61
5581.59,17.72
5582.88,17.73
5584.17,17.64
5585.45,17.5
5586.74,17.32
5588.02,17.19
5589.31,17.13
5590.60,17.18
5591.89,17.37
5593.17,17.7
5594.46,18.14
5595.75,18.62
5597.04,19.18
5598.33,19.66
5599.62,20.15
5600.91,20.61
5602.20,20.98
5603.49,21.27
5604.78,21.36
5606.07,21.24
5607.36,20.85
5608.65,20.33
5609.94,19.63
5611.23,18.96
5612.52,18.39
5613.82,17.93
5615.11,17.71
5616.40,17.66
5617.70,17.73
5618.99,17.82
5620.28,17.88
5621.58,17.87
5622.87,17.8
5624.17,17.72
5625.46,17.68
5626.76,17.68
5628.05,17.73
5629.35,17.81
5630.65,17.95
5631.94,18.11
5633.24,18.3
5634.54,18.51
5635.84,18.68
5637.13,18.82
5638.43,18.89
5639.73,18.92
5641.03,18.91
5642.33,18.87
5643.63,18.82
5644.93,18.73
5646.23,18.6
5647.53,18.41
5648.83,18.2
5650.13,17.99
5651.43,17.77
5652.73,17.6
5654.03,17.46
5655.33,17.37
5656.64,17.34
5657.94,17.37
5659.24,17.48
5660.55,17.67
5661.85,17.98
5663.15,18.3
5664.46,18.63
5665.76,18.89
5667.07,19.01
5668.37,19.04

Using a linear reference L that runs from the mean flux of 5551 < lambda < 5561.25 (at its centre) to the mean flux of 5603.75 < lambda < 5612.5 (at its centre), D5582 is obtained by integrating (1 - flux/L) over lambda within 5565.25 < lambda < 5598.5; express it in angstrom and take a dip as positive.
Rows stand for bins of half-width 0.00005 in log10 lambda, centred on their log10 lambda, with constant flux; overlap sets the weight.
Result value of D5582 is 2.6 angstrom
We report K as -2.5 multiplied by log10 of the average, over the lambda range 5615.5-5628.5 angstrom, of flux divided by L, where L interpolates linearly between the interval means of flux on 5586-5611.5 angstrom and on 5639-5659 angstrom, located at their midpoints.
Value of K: 0.06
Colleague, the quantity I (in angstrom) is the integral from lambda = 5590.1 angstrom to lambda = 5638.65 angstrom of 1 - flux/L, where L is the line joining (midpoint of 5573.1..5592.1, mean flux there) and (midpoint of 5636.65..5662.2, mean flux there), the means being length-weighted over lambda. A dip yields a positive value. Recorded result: -3.0 angstrom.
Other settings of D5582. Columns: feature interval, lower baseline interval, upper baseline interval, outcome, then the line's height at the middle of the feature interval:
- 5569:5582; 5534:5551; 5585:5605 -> 0.9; 18.3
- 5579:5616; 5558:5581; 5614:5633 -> -1.6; 18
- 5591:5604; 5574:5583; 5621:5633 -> -1.4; 17.4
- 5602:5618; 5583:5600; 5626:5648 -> -1.2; 18.2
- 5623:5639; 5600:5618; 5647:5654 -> 0.5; 18.8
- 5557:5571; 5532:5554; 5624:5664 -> -1.3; 17.6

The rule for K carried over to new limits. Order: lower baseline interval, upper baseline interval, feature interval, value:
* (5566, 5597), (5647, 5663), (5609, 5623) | -0.04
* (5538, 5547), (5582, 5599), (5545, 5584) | -0.01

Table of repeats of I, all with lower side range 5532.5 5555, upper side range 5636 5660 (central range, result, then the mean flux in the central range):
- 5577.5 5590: 0.2 angstrom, 17.4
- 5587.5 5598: -0.1 angstrom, 17.9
